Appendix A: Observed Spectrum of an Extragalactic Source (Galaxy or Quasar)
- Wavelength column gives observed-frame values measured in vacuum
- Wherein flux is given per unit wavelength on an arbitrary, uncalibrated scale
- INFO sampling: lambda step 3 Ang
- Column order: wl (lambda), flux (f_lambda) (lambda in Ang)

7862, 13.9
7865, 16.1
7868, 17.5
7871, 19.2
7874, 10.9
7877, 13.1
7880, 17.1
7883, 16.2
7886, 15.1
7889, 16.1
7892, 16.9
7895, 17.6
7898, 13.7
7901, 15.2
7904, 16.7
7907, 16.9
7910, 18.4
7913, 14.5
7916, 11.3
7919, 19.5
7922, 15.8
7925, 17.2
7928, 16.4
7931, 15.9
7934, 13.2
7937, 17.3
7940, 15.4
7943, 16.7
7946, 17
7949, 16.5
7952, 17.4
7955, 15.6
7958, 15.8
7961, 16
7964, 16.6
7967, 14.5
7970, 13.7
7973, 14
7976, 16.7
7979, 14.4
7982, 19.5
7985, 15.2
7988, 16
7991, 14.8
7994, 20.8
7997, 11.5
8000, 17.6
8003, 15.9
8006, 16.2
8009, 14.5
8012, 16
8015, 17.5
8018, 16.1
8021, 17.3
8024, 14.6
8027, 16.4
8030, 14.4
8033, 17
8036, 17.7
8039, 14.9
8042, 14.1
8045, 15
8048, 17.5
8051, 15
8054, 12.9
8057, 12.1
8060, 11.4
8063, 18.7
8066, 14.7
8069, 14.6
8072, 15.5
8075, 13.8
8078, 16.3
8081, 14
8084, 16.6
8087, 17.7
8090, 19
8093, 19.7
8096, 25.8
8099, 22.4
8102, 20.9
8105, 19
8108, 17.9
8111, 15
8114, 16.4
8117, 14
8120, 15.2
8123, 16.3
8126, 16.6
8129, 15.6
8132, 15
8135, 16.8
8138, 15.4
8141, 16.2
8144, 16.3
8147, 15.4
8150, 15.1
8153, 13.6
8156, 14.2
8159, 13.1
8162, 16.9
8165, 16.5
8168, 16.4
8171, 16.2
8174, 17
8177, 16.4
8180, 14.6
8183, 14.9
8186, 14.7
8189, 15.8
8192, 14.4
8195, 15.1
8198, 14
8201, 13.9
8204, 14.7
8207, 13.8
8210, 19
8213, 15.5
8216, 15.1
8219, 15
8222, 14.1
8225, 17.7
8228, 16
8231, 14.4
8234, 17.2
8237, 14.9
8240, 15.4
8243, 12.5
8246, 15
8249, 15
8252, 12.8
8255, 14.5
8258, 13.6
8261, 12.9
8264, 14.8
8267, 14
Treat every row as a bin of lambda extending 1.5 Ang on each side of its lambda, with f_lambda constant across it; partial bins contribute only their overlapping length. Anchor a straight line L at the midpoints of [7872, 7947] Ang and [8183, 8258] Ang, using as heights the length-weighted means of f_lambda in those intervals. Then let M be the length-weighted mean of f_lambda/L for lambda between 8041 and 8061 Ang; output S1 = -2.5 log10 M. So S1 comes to 0.10 mag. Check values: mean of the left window 15.8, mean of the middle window 14.1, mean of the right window 15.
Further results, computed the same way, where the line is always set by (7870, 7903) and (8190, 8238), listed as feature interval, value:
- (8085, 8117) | -0.23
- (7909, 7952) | -0.04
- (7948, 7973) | -0.01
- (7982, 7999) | -0.04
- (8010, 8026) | -0.06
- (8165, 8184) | -0.05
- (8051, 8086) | 0.05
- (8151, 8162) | 0.09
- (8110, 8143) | -0.02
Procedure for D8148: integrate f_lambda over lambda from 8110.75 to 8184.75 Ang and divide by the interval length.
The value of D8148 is 15.6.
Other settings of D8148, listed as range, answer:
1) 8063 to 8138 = 17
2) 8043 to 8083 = 14.7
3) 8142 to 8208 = 15.2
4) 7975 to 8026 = 16.2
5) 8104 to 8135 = 16.1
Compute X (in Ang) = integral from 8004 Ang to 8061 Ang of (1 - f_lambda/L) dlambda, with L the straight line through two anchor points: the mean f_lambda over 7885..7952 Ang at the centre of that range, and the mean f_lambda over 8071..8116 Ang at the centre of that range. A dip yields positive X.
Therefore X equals 6.5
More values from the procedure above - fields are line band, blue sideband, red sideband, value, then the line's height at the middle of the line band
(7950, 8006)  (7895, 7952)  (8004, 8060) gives -0.6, 15.7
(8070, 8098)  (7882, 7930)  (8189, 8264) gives -4.0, 15.4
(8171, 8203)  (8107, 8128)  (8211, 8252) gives 0.7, 15.4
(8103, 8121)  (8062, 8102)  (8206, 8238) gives 0.9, 17.3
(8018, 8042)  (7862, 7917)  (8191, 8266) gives -0.9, 15.3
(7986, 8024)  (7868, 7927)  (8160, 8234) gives -0.8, 15.8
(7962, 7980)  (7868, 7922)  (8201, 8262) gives 0.7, 15.6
